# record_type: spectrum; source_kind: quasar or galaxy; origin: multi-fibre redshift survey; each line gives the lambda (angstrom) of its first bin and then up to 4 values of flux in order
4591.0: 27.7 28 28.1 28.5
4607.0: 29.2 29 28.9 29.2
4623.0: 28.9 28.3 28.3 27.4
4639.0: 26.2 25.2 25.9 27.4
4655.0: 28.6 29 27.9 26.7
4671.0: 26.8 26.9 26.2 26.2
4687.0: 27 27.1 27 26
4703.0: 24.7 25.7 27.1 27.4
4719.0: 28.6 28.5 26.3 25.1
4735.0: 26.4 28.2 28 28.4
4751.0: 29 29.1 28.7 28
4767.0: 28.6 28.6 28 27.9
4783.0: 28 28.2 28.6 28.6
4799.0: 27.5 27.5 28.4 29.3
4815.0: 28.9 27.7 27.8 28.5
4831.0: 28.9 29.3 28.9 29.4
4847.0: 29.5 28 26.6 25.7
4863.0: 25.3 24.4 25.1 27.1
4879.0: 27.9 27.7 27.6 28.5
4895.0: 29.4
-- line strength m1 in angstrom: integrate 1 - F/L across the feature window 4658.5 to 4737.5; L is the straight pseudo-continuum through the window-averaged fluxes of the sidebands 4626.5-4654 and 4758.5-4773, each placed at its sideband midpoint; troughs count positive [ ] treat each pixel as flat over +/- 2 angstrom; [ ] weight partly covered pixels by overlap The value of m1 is 2.4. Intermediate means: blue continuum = 26.9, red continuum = 28.5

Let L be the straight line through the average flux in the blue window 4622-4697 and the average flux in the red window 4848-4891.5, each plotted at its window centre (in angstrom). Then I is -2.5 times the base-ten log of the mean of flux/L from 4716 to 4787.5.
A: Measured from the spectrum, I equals -0.04 mag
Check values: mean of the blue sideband 27.2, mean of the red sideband 26.7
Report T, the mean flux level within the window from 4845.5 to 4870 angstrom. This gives 26.5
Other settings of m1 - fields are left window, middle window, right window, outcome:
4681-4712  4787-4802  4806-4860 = -0.2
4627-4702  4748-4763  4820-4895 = -0.8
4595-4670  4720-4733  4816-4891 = 0.5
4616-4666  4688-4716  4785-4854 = 1.6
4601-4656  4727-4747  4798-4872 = 0.6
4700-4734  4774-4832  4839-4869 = -2.8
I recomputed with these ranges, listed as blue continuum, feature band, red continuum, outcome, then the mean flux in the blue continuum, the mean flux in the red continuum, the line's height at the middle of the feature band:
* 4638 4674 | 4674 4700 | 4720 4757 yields 0.03 mag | 27.1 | 27.7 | 27.3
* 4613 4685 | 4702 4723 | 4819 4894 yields 0.02 mag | 27.4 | 27.6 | 27.5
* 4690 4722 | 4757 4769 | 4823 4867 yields -0.05 mag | 26.7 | 27.8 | 27.2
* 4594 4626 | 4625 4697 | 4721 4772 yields 0.05 mag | 28.7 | 27.9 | 28.4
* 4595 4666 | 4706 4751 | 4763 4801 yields 0.03 mag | 28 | 28.2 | 28.1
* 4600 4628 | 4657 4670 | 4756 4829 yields 0.03 mag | 28.8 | 28.3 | 28.7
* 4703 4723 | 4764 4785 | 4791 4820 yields -0.01 mag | 27.1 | 28.3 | 27.9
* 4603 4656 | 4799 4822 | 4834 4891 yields -0.03 mag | 27.9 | 27.3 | 27.5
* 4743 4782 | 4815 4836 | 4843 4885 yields -0.04 mag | 28.4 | 26.9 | 27.5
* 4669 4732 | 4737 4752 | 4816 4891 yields -0.06 mag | 26.7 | 27.6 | 26.9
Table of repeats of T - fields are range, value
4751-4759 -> 29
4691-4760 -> 27.3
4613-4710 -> 27.1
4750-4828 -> 28.3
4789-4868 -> 28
